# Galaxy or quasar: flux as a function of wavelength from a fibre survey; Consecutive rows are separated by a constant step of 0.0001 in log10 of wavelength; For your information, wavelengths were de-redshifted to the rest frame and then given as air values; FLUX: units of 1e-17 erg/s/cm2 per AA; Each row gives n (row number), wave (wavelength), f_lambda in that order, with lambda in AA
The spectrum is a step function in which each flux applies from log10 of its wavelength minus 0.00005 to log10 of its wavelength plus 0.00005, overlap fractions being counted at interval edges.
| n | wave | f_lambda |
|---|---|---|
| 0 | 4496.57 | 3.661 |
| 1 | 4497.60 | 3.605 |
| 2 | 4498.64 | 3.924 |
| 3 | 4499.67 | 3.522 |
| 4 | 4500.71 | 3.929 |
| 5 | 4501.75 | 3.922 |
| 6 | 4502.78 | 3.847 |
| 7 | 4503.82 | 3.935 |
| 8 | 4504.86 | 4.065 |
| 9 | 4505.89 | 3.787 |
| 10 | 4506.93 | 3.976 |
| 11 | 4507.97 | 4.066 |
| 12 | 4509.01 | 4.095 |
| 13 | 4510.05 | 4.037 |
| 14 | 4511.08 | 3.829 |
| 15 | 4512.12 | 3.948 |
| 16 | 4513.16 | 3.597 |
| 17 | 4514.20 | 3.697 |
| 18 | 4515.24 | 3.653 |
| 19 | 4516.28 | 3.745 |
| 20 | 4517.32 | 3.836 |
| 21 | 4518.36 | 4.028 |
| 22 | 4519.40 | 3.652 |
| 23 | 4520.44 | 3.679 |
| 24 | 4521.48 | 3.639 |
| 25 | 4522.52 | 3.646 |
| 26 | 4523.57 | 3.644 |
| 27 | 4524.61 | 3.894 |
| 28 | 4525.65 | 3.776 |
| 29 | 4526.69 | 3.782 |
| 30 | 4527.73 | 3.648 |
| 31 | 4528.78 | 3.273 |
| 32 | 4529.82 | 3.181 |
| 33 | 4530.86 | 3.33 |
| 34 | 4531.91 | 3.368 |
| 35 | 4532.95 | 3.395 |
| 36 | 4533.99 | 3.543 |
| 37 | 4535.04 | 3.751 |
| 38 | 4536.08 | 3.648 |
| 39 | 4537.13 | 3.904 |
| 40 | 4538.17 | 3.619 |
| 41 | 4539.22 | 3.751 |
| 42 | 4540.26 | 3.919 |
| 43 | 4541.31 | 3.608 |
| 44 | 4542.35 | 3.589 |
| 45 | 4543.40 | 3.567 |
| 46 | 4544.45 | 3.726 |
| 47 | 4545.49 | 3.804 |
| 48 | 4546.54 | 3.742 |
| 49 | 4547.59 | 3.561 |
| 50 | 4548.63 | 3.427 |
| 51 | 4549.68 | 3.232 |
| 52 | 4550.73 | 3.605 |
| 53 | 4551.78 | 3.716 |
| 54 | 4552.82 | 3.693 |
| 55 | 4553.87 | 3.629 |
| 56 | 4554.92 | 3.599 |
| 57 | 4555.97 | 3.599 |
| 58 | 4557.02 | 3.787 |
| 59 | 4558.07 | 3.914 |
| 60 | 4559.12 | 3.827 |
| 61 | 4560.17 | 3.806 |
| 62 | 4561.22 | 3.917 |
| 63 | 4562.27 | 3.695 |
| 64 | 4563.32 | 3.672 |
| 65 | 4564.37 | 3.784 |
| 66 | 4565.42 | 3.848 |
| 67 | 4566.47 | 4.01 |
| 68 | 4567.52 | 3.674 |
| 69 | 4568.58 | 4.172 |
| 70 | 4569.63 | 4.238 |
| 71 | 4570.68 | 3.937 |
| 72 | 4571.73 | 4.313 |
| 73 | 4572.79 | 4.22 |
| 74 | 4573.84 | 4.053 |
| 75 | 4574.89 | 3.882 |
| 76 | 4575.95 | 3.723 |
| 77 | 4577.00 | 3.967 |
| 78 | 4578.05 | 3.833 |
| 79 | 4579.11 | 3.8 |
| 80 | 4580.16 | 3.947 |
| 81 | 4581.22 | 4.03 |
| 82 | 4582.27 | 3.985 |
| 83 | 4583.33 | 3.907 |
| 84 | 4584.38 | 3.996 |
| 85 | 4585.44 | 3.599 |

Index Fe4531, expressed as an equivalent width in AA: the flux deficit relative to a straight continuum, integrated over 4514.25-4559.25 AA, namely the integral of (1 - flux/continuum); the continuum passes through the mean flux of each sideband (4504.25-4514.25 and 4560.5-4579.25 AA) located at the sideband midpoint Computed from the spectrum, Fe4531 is 3.2 AA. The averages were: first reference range 3.92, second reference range 3.93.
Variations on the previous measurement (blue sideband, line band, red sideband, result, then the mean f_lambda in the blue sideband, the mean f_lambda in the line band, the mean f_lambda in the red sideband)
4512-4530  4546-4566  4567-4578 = 1.1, 3.69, 3.69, 4.01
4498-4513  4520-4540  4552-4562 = 1.2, 3.91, 3.61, 3.75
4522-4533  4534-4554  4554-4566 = 0.0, 3.54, 3.65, 3.76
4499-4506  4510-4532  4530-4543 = 0.3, 3.87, 3.67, 3.61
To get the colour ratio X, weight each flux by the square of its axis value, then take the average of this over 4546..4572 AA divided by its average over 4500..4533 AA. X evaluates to 1.0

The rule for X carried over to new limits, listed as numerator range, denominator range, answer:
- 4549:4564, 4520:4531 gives 1.04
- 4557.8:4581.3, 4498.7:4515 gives 1.04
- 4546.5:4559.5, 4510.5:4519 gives 0.97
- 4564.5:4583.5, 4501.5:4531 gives 1.08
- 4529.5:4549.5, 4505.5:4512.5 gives 0.92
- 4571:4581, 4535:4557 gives 1.10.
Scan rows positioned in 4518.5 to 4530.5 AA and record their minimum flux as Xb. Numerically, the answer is 3.181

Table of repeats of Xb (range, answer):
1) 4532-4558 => 3.232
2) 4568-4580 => 3.723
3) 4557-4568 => 3.672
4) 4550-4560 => 3.599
